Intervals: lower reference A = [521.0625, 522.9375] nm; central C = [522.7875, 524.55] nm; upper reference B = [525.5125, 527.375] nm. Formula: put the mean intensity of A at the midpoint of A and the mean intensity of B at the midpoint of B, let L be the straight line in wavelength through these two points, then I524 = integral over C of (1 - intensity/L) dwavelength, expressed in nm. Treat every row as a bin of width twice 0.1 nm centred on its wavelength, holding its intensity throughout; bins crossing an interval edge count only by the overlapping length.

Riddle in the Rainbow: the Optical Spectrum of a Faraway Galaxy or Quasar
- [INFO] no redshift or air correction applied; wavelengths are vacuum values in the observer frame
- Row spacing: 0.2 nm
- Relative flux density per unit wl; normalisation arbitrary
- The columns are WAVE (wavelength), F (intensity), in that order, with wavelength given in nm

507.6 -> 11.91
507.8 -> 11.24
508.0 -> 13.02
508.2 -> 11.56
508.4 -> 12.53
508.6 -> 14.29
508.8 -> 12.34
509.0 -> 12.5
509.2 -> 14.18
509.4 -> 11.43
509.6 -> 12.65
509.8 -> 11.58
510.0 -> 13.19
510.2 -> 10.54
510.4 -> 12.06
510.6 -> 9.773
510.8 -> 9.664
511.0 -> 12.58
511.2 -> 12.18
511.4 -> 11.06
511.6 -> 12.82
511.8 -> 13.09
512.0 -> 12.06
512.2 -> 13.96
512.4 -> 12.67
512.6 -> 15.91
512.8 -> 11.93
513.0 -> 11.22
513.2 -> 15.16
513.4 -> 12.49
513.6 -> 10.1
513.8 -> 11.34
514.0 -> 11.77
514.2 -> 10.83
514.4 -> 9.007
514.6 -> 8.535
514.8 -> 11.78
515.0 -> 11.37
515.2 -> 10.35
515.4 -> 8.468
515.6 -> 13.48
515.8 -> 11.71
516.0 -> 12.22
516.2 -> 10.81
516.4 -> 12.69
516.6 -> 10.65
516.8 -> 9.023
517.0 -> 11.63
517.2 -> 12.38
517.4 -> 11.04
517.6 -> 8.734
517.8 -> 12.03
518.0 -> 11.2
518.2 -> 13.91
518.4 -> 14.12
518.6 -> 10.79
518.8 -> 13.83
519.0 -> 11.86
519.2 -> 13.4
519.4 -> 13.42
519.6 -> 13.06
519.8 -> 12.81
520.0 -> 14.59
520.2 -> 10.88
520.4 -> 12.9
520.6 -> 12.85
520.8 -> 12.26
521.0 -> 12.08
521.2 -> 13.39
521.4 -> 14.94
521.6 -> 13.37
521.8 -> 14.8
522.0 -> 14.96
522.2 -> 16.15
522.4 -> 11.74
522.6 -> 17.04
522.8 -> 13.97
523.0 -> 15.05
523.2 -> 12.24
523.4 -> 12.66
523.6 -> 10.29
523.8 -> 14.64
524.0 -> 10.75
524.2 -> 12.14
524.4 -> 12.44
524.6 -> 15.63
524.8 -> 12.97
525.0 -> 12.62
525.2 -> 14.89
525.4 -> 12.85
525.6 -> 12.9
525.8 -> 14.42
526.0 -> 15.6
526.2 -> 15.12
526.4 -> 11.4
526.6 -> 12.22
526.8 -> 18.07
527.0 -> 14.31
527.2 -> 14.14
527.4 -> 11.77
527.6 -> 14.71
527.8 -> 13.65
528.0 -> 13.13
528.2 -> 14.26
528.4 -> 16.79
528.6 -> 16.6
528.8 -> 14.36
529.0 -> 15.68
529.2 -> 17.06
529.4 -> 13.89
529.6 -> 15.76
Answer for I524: 0.201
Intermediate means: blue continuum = 14.4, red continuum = 14.2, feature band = 12.7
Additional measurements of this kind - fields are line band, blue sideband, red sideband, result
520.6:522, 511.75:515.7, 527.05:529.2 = -0.028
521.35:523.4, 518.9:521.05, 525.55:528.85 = -0.162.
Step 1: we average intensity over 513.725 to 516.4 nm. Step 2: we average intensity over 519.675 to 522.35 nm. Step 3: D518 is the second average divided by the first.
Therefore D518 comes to 1.23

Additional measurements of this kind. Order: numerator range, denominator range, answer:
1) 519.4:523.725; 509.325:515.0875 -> 1.14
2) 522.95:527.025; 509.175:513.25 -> 1.09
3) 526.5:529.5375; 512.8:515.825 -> 1.32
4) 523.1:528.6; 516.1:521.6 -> 1.11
